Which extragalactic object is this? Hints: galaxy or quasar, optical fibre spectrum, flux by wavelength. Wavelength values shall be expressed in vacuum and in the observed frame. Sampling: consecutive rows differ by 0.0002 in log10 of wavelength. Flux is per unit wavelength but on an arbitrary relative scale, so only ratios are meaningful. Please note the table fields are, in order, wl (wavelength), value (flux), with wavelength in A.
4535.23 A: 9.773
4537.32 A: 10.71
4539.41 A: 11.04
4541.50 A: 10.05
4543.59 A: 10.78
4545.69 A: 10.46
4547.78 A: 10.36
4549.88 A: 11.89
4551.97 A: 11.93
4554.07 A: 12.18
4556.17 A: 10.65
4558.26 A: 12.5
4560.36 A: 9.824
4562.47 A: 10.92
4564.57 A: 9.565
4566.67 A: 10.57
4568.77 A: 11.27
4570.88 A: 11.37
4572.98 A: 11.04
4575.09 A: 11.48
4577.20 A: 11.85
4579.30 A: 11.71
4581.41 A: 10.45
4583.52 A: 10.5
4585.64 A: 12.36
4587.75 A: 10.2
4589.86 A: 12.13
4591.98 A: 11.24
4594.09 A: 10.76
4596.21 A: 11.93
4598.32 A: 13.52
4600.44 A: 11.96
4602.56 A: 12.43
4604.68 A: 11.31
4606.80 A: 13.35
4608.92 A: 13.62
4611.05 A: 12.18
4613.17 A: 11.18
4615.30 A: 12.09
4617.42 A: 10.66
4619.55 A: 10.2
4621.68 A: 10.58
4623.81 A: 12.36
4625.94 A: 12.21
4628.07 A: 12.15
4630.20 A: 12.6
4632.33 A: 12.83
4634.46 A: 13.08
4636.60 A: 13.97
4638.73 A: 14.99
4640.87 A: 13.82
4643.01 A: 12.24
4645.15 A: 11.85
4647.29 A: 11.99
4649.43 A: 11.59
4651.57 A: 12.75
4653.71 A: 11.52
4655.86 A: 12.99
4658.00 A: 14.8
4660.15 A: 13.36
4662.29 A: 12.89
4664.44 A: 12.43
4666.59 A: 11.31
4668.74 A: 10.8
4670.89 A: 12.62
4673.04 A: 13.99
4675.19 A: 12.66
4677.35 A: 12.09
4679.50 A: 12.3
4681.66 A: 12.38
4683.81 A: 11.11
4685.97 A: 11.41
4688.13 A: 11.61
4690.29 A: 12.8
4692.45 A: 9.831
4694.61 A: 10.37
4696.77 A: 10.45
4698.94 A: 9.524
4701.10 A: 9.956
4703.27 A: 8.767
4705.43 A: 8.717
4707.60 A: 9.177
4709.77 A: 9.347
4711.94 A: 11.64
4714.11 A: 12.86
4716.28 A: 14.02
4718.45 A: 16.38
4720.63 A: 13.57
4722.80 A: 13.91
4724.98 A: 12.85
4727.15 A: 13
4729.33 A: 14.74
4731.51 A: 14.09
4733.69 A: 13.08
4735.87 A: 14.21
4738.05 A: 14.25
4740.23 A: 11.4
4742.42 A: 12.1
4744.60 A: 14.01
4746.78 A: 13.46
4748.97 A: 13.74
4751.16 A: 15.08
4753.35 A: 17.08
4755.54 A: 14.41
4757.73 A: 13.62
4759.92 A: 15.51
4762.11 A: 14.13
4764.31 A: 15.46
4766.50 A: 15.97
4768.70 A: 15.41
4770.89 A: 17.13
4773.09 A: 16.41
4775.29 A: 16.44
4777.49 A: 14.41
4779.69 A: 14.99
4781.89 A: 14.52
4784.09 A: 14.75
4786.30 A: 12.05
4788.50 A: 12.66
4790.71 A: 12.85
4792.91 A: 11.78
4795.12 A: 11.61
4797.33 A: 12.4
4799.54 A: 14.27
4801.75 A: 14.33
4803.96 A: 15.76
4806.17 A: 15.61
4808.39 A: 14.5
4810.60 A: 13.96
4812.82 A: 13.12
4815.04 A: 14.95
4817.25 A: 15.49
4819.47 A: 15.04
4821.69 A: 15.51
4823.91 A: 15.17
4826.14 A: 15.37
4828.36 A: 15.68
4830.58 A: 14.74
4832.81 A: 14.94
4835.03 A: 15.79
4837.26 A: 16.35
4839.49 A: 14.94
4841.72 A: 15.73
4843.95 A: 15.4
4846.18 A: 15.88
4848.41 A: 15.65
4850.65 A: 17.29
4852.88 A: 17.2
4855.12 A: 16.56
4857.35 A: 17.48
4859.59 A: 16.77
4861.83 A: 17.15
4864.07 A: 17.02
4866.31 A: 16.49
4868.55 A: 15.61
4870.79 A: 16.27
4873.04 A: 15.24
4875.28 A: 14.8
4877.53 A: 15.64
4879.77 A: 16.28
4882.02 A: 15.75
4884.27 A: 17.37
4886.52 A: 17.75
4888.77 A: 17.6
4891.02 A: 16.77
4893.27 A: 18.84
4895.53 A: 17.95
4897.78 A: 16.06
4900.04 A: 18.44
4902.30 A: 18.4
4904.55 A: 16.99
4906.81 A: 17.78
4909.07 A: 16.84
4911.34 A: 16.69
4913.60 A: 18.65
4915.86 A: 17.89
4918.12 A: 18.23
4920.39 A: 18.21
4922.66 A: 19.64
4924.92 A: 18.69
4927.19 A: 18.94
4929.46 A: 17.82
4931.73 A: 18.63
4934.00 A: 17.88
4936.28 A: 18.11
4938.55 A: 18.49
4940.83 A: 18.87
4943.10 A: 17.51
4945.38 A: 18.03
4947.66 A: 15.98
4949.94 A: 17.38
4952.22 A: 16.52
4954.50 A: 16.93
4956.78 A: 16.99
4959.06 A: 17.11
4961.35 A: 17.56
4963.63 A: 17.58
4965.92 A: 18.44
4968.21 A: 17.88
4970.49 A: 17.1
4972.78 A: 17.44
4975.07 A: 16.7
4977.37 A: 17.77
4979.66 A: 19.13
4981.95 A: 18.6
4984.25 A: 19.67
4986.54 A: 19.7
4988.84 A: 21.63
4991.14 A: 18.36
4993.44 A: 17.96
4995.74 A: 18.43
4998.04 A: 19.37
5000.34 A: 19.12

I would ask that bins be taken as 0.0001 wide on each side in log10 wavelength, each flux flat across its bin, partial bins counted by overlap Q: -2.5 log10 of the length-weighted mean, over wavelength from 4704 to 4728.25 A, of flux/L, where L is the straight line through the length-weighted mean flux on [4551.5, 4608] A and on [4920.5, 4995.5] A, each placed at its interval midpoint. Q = 0.13 mag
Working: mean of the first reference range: 11.4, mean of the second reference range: 18.1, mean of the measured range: 12.3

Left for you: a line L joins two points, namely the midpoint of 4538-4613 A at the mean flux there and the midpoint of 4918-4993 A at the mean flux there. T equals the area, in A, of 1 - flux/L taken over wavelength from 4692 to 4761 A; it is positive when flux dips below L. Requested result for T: 6.9 A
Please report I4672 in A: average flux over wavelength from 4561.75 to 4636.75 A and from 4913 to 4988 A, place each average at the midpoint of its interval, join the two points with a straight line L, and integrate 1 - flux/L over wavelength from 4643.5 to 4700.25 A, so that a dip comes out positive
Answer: 4.4 A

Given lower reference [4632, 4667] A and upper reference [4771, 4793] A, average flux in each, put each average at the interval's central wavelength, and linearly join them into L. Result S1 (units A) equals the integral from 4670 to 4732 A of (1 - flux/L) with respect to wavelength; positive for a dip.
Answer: 7.1 A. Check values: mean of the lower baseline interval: 12.9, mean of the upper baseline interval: 14.3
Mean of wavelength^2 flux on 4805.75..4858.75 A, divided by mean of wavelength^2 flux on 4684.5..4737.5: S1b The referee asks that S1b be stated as 1.37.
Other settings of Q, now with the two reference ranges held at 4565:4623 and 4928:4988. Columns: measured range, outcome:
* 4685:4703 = 0.24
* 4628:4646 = -0.07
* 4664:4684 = 0.06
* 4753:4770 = -0.05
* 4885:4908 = -0.05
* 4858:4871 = -0.02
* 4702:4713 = 0.38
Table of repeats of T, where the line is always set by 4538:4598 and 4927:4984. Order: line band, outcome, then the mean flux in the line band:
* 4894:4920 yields -1.1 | 17.7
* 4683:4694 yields 1.6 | 11.3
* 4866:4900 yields -0.2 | 16.6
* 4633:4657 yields -0.7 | 12.8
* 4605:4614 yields -0.5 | 12.5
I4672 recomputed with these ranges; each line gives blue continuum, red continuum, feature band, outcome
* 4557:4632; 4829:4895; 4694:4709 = 4.4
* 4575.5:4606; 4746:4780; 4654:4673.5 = 0.6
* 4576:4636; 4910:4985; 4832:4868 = -0.3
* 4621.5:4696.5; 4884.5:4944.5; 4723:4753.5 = 0.9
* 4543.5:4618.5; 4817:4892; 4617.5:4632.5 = 0.6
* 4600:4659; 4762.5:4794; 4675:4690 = 1.4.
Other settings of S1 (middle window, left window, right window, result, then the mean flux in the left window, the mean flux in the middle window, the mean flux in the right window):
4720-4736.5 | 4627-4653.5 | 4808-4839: 0.24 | 12.8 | 13.7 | 15.1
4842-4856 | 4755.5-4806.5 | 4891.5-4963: -0.26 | 14.4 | 16.3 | 17.8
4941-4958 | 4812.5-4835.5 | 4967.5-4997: 0.62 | 15.1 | 17.2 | 18.5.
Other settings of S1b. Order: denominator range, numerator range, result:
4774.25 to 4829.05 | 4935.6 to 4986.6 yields 1.33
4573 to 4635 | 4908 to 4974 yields 1.74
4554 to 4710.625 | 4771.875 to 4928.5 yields 1.50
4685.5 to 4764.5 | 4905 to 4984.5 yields 1.54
